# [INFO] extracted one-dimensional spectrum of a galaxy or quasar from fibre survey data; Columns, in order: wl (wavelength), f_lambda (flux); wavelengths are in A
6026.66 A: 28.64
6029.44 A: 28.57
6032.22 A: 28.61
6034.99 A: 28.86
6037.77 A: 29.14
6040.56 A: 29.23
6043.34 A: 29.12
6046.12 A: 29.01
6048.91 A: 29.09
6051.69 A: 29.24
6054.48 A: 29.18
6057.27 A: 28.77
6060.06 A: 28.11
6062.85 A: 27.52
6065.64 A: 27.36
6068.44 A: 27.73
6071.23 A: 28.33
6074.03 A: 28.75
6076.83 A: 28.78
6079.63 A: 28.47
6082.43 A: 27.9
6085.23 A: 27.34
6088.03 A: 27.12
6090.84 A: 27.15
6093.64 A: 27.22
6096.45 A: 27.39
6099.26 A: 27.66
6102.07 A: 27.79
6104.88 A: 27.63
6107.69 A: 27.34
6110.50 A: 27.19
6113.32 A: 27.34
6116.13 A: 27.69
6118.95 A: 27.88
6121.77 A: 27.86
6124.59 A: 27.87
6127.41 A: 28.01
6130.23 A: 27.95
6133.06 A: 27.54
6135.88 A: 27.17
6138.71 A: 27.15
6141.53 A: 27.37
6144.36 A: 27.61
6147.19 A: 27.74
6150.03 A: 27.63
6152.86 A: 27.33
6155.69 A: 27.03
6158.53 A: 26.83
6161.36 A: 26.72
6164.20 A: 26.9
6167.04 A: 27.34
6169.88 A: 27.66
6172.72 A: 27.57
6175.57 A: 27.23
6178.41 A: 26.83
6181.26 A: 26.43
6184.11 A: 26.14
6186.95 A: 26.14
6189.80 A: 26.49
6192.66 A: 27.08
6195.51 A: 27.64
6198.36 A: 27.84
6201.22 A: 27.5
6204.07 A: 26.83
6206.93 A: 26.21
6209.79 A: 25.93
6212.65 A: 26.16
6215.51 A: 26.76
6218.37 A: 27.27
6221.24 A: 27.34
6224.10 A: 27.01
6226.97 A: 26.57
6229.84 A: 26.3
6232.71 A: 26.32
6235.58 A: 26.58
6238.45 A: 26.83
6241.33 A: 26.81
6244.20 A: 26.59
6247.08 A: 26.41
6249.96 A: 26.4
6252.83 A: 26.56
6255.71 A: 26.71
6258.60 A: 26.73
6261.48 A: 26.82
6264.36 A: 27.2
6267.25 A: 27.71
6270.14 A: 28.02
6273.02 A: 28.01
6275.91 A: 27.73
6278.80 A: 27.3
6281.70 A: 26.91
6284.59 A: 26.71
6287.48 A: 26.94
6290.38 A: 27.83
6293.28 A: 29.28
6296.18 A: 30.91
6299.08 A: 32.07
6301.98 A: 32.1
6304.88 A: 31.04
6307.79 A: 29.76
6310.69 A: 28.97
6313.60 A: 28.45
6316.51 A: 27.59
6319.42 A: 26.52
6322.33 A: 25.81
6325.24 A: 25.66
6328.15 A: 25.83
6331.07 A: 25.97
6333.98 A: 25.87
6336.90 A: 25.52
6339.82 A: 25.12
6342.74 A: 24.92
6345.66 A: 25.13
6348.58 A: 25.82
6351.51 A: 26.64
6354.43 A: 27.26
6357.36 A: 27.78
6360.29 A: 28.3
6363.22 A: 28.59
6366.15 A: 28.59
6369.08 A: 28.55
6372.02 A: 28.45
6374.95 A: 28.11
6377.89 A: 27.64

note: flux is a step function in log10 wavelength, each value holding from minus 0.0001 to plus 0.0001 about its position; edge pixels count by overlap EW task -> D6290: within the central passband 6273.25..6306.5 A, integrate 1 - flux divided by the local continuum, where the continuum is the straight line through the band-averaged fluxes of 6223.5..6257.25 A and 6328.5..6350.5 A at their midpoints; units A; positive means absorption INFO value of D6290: -3.7 A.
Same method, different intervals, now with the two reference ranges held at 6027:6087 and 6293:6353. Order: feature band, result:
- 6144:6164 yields 0.7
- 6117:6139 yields 0.4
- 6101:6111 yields 0.3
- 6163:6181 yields 0.6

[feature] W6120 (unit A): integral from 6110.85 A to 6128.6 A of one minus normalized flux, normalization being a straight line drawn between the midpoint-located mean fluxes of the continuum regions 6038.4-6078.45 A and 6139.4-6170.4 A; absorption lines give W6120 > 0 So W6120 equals 0.0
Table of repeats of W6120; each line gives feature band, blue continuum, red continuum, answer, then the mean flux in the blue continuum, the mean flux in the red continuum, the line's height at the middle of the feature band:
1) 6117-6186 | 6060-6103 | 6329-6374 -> 0.5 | 27.8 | 26.8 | 27.5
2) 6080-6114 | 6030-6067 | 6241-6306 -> 1.3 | 28.7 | 28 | 28.5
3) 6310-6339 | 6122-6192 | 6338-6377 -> 0.7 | 27.2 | 27.2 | 27.2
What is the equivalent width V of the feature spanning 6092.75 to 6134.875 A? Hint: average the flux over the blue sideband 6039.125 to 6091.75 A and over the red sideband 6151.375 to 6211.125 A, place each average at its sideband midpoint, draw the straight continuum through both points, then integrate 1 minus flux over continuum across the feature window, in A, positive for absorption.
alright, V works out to 0.19 A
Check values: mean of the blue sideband 28.3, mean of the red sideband 26.9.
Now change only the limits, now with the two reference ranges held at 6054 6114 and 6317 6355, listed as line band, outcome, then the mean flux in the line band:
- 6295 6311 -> -2.9 A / 30.9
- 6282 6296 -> -0.9 A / 27.9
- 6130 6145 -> 0.0 A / 27.4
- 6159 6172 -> 0.0 A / 27.2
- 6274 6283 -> -0.4 A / 27.3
